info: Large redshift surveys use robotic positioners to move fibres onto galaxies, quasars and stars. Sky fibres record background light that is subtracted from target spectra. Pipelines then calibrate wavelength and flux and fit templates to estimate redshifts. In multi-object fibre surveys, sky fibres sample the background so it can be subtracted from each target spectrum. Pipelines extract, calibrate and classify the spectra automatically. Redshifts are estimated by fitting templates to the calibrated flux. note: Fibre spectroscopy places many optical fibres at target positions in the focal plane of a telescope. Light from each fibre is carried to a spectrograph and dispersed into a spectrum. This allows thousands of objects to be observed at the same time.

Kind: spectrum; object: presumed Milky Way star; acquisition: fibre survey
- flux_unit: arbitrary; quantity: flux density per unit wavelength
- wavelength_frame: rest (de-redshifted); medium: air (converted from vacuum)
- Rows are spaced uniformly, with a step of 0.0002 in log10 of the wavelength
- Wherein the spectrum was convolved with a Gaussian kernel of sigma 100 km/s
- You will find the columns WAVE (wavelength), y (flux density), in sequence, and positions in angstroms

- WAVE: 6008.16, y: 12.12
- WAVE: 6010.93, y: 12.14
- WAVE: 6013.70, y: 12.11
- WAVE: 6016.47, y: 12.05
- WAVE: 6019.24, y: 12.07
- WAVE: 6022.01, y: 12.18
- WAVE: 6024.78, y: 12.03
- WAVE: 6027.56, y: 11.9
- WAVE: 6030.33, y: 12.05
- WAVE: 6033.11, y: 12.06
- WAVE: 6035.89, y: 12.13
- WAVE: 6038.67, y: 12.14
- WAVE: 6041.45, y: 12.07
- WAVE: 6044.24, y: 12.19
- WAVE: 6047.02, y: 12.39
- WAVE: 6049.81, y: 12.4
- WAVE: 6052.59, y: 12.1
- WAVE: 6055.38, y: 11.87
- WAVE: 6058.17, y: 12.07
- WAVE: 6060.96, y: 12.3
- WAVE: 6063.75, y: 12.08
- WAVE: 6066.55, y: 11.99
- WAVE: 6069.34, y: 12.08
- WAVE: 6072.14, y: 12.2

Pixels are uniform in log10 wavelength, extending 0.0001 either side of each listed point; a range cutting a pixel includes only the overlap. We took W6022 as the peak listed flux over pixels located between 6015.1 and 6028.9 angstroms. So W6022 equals 12.18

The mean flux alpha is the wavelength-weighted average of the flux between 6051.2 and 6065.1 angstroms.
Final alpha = 12.1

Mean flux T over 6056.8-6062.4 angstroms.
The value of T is 12.2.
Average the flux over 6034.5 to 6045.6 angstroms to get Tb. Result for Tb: 12.1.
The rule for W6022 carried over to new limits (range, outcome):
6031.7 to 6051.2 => 12.4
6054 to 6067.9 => 12.3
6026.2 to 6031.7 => 12.05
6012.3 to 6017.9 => 12.11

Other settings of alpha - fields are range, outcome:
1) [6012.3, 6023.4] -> 12.1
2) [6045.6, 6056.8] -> 12.2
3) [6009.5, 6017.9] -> 12.1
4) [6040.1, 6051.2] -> 12.3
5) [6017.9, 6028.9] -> 12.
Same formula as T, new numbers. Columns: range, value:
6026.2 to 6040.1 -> 12.1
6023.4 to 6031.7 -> 12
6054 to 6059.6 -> 12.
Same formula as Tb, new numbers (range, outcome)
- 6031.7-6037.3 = 12.1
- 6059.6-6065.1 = 12.2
